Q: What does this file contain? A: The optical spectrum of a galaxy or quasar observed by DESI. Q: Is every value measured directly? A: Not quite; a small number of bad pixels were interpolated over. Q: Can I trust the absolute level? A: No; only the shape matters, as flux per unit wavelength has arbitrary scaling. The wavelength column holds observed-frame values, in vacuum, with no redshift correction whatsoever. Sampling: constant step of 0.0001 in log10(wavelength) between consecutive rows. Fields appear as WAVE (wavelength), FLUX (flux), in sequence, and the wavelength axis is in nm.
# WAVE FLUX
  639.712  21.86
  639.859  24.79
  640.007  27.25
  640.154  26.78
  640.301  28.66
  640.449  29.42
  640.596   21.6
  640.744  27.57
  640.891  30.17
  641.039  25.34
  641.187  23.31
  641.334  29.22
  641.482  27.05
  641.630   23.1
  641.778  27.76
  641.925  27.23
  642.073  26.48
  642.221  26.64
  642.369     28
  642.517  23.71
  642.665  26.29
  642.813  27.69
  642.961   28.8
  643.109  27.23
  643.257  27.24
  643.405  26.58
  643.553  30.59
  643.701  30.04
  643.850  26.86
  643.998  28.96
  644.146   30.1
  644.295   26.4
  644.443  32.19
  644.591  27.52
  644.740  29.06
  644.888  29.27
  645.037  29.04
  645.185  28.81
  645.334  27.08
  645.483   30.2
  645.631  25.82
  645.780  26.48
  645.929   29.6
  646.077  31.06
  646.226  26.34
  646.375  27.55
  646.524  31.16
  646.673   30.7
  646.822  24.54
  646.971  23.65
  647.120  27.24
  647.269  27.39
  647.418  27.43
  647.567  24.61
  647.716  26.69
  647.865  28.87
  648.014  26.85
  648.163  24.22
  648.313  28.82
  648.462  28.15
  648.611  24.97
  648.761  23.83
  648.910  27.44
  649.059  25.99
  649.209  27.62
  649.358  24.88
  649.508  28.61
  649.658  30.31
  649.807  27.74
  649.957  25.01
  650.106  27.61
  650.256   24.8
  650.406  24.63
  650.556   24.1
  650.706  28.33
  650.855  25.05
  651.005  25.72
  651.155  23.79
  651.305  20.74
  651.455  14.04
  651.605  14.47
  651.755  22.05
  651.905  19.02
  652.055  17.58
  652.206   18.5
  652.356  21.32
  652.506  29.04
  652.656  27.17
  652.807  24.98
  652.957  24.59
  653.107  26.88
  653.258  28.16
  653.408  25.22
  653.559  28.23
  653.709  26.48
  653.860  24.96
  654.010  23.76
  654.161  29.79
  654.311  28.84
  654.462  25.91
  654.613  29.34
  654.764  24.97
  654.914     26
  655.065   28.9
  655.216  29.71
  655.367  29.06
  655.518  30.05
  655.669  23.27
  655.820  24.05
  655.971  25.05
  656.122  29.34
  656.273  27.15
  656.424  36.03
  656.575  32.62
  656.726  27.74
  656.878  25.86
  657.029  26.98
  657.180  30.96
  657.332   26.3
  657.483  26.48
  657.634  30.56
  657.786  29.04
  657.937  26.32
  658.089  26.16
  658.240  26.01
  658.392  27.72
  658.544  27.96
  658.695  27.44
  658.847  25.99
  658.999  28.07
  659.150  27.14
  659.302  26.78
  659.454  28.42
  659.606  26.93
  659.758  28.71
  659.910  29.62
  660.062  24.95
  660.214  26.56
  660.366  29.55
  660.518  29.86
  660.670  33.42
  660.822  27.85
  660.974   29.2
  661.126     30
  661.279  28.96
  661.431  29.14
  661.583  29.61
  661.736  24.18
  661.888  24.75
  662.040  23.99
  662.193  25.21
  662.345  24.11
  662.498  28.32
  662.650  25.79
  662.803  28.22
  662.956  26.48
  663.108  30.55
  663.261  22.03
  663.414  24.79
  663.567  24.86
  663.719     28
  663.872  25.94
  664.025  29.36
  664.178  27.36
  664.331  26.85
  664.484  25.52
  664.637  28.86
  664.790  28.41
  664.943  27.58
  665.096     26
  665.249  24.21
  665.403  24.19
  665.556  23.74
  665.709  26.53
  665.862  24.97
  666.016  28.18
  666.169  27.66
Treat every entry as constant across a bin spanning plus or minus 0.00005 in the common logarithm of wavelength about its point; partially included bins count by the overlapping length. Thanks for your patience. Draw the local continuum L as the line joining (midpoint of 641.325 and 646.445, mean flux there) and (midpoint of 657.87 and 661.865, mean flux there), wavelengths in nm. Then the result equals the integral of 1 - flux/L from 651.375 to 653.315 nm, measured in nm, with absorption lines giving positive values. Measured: 0.40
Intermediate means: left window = 27.9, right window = 27.9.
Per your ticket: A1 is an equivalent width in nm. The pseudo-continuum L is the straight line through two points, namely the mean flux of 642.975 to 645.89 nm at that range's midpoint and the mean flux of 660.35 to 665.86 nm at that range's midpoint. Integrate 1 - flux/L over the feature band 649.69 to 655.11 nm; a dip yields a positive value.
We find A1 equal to 0.61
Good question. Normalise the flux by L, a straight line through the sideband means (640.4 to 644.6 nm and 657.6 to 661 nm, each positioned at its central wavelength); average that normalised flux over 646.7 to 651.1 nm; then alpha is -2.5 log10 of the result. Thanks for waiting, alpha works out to 0.046 mag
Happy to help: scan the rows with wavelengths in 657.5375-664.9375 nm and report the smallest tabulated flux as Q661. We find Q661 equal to 22.03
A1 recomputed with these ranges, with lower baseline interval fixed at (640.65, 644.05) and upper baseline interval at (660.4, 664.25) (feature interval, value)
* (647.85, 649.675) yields 0.03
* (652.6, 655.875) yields 0.05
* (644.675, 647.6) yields -0.08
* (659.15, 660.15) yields -0.01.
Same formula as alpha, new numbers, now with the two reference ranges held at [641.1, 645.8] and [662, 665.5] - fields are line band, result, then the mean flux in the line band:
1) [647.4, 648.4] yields 0.024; 26.8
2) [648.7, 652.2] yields 0.139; 23.9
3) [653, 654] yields 0.025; 26.4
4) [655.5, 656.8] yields -0.057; 28.3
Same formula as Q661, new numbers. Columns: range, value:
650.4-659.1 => 14.04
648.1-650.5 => 23.83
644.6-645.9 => 25.82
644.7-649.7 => 23.65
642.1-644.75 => 23.71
